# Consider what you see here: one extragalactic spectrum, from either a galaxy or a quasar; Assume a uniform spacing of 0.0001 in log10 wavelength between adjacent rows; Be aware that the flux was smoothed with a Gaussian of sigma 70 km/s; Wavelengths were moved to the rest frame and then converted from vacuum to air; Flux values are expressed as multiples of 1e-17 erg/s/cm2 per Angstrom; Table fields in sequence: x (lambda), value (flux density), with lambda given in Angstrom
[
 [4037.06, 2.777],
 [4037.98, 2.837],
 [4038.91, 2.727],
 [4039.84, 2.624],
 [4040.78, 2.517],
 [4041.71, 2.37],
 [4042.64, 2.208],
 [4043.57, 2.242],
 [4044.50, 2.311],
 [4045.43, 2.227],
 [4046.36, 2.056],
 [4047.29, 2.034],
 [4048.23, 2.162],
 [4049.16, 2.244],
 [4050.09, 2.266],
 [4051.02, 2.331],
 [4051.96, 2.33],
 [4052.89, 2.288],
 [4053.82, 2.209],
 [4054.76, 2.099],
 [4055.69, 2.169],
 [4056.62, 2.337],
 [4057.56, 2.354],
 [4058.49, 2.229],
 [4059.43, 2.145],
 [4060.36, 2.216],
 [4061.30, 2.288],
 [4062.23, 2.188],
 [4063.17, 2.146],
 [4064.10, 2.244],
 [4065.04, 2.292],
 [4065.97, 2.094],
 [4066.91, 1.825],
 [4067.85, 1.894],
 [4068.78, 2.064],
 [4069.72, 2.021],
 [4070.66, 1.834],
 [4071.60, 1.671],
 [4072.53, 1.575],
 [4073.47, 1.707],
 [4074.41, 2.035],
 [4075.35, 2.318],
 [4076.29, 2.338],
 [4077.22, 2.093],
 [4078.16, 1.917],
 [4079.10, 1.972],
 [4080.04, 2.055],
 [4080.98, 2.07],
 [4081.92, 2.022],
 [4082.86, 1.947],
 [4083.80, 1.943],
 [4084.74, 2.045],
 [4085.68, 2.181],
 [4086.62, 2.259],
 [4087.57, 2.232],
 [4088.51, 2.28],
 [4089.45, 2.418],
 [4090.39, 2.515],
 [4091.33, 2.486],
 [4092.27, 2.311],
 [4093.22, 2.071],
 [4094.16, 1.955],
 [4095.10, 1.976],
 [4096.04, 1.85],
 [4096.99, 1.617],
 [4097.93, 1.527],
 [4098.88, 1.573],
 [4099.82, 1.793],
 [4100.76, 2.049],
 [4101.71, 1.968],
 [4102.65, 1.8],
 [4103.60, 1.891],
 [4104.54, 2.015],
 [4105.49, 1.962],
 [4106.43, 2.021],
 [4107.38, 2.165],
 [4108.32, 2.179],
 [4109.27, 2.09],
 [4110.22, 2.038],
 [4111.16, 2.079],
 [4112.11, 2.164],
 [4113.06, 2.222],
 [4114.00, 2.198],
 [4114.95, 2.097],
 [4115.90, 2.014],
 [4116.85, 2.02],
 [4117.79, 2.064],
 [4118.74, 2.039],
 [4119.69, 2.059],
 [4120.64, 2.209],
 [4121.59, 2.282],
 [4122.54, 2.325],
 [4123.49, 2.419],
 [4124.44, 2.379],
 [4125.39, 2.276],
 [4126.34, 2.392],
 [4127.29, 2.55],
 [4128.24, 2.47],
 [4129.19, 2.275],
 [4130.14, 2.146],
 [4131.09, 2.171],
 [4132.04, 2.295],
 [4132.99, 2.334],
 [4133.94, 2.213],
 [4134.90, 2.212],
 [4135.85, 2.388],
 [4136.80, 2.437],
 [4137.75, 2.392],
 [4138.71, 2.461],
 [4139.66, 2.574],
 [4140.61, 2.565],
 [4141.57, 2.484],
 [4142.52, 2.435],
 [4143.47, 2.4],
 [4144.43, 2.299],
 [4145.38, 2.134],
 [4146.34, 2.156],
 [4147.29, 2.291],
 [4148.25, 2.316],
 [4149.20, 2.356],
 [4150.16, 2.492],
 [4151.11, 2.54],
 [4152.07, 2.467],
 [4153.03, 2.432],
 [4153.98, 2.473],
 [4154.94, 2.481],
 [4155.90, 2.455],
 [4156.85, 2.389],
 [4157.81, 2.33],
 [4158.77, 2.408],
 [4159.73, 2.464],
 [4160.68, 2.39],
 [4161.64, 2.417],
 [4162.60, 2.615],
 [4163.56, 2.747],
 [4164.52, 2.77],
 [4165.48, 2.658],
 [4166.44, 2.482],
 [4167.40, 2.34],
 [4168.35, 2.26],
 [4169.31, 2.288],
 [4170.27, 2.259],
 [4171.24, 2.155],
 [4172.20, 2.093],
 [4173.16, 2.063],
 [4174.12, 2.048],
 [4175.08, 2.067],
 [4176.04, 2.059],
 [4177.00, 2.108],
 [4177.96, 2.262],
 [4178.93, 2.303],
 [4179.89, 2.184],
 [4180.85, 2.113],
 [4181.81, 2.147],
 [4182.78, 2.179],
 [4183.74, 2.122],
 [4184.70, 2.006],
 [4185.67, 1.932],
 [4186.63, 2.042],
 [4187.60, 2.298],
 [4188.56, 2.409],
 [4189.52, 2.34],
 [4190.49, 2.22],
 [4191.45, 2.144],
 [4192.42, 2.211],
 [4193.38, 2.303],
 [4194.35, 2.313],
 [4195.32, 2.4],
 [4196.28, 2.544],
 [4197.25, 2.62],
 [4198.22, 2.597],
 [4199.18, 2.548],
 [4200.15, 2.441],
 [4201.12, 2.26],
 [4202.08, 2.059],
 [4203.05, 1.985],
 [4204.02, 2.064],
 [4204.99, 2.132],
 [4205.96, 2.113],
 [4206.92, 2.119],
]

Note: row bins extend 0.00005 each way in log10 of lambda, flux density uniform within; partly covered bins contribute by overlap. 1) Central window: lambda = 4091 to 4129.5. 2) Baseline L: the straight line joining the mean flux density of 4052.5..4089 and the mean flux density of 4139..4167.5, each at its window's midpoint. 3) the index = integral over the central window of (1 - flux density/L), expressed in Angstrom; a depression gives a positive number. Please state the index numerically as 2.9 Angstrom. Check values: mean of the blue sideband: 2.09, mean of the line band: 2.09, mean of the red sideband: 2.45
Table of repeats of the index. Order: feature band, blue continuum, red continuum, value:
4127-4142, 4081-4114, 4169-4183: -1.9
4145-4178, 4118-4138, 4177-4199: -1.1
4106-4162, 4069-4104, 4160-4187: -4.1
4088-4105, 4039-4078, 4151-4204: 1.6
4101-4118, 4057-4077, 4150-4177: 1.2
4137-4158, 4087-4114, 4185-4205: -2.4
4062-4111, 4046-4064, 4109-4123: 3.2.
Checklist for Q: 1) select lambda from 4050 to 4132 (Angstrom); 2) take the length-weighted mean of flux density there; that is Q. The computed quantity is 2.11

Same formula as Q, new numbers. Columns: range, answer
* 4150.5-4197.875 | 2.31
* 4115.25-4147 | 2.3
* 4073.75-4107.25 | 2.04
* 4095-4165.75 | 2.25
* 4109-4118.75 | 2.1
